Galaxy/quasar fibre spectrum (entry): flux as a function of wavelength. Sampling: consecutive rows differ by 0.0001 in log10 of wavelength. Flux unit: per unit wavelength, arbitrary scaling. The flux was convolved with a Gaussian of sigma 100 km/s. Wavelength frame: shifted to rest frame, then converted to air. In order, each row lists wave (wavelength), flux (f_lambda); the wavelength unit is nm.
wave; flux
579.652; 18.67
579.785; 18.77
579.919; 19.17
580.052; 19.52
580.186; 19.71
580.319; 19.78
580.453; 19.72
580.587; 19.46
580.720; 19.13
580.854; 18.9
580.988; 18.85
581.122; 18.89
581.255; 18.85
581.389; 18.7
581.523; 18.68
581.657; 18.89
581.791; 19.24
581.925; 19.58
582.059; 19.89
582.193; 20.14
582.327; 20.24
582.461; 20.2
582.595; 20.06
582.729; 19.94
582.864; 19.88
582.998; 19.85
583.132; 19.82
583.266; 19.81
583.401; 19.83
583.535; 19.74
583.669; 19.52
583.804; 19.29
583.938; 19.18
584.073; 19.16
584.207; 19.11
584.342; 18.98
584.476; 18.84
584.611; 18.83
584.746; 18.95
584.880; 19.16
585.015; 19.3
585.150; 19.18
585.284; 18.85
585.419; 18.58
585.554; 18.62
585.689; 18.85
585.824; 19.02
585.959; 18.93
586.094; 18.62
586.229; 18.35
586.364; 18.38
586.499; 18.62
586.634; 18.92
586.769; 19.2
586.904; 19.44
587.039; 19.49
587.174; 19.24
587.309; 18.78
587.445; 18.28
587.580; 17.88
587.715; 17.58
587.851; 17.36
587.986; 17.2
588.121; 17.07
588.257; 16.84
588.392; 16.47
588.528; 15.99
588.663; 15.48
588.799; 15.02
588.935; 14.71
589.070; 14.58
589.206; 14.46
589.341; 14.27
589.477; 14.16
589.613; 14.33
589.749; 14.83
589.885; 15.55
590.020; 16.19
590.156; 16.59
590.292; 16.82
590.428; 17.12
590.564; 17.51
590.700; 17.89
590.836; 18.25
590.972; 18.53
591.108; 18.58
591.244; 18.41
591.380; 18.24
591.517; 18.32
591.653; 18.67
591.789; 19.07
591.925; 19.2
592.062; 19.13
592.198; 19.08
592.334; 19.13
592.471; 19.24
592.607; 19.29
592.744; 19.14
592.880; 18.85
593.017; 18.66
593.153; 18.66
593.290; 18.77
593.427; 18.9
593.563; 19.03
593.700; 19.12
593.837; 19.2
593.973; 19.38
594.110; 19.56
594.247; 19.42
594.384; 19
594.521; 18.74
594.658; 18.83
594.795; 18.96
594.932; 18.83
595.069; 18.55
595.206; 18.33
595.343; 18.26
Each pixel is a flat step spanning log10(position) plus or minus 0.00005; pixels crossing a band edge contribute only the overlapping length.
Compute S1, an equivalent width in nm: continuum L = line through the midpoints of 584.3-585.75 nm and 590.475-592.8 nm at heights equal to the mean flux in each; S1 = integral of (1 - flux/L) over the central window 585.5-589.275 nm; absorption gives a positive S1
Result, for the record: 0.24 nm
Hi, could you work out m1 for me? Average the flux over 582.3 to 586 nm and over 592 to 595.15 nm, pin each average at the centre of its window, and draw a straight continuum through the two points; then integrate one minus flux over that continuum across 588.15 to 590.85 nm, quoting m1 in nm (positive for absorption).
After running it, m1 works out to 0.47 nm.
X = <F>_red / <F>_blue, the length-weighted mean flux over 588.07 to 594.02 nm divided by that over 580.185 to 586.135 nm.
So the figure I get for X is 0.90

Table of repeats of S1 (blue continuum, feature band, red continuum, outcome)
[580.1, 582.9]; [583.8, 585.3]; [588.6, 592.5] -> -0.04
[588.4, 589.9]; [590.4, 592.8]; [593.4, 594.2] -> -0.20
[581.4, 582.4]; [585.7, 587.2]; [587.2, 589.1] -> -0.12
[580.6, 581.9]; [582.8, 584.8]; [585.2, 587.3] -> -0.05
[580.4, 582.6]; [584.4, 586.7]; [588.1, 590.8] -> -0.17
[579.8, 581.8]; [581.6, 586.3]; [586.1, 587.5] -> -0.08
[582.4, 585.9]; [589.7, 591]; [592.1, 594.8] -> 0.15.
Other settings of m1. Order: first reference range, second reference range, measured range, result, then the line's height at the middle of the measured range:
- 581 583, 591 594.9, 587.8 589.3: 0.26 nm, 19.2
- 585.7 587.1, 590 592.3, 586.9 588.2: 0.04 nm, 18.7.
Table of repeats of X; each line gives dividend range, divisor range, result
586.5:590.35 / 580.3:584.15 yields 0.86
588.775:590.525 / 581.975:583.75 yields 0.77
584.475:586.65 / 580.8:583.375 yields 0.96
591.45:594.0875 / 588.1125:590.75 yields 1.21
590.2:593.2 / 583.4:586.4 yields 0.97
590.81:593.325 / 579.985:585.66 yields 0.97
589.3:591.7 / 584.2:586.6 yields 0.90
